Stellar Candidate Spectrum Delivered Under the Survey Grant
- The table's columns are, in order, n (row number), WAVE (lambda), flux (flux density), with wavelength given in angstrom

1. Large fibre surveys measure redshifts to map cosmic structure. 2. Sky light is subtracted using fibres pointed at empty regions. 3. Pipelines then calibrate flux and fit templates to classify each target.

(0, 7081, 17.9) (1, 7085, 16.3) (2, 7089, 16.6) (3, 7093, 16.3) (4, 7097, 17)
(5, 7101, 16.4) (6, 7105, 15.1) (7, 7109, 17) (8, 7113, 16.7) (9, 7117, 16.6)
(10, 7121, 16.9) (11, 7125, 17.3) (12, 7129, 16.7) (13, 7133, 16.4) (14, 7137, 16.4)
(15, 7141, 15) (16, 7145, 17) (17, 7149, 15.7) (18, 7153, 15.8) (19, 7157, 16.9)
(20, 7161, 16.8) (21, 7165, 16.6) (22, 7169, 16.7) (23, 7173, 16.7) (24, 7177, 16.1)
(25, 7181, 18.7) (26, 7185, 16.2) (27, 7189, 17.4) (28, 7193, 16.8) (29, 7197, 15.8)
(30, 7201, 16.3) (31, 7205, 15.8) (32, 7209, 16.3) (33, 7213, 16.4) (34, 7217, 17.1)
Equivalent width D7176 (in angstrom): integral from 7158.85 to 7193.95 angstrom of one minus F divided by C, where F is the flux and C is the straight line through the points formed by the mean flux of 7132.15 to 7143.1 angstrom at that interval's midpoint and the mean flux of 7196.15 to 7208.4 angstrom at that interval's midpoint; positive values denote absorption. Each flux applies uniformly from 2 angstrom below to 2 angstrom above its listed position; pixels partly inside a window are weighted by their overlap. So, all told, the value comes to -2.0 angstrom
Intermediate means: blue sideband 15.9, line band 16.9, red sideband 16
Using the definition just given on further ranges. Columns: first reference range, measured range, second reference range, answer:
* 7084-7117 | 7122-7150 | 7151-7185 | 0.34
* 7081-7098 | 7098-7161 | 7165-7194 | 1.40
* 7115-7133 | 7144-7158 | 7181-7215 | 0.37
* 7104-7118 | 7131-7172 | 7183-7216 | 0.18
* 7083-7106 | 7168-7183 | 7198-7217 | -0.72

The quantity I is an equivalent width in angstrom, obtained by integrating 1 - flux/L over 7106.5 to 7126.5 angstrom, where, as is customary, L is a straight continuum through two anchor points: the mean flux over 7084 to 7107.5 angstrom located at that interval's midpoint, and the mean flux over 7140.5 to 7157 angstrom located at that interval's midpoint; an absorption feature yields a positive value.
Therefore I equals -0.8 angstrom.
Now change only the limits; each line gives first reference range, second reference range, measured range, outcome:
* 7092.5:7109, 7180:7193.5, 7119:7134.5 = -0.3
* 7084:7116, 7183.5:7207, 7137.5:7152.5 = 0.4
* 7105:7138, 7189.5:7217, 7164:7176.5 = -0.1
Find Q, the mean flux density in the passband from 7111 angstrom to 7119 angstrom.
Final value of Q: 16.6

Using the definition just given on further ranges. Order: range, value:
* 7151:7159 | 16.4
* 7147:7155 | 15.8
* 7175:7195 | 17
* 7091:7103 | 16.6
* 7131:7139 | 16.4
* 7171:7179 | 16.4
